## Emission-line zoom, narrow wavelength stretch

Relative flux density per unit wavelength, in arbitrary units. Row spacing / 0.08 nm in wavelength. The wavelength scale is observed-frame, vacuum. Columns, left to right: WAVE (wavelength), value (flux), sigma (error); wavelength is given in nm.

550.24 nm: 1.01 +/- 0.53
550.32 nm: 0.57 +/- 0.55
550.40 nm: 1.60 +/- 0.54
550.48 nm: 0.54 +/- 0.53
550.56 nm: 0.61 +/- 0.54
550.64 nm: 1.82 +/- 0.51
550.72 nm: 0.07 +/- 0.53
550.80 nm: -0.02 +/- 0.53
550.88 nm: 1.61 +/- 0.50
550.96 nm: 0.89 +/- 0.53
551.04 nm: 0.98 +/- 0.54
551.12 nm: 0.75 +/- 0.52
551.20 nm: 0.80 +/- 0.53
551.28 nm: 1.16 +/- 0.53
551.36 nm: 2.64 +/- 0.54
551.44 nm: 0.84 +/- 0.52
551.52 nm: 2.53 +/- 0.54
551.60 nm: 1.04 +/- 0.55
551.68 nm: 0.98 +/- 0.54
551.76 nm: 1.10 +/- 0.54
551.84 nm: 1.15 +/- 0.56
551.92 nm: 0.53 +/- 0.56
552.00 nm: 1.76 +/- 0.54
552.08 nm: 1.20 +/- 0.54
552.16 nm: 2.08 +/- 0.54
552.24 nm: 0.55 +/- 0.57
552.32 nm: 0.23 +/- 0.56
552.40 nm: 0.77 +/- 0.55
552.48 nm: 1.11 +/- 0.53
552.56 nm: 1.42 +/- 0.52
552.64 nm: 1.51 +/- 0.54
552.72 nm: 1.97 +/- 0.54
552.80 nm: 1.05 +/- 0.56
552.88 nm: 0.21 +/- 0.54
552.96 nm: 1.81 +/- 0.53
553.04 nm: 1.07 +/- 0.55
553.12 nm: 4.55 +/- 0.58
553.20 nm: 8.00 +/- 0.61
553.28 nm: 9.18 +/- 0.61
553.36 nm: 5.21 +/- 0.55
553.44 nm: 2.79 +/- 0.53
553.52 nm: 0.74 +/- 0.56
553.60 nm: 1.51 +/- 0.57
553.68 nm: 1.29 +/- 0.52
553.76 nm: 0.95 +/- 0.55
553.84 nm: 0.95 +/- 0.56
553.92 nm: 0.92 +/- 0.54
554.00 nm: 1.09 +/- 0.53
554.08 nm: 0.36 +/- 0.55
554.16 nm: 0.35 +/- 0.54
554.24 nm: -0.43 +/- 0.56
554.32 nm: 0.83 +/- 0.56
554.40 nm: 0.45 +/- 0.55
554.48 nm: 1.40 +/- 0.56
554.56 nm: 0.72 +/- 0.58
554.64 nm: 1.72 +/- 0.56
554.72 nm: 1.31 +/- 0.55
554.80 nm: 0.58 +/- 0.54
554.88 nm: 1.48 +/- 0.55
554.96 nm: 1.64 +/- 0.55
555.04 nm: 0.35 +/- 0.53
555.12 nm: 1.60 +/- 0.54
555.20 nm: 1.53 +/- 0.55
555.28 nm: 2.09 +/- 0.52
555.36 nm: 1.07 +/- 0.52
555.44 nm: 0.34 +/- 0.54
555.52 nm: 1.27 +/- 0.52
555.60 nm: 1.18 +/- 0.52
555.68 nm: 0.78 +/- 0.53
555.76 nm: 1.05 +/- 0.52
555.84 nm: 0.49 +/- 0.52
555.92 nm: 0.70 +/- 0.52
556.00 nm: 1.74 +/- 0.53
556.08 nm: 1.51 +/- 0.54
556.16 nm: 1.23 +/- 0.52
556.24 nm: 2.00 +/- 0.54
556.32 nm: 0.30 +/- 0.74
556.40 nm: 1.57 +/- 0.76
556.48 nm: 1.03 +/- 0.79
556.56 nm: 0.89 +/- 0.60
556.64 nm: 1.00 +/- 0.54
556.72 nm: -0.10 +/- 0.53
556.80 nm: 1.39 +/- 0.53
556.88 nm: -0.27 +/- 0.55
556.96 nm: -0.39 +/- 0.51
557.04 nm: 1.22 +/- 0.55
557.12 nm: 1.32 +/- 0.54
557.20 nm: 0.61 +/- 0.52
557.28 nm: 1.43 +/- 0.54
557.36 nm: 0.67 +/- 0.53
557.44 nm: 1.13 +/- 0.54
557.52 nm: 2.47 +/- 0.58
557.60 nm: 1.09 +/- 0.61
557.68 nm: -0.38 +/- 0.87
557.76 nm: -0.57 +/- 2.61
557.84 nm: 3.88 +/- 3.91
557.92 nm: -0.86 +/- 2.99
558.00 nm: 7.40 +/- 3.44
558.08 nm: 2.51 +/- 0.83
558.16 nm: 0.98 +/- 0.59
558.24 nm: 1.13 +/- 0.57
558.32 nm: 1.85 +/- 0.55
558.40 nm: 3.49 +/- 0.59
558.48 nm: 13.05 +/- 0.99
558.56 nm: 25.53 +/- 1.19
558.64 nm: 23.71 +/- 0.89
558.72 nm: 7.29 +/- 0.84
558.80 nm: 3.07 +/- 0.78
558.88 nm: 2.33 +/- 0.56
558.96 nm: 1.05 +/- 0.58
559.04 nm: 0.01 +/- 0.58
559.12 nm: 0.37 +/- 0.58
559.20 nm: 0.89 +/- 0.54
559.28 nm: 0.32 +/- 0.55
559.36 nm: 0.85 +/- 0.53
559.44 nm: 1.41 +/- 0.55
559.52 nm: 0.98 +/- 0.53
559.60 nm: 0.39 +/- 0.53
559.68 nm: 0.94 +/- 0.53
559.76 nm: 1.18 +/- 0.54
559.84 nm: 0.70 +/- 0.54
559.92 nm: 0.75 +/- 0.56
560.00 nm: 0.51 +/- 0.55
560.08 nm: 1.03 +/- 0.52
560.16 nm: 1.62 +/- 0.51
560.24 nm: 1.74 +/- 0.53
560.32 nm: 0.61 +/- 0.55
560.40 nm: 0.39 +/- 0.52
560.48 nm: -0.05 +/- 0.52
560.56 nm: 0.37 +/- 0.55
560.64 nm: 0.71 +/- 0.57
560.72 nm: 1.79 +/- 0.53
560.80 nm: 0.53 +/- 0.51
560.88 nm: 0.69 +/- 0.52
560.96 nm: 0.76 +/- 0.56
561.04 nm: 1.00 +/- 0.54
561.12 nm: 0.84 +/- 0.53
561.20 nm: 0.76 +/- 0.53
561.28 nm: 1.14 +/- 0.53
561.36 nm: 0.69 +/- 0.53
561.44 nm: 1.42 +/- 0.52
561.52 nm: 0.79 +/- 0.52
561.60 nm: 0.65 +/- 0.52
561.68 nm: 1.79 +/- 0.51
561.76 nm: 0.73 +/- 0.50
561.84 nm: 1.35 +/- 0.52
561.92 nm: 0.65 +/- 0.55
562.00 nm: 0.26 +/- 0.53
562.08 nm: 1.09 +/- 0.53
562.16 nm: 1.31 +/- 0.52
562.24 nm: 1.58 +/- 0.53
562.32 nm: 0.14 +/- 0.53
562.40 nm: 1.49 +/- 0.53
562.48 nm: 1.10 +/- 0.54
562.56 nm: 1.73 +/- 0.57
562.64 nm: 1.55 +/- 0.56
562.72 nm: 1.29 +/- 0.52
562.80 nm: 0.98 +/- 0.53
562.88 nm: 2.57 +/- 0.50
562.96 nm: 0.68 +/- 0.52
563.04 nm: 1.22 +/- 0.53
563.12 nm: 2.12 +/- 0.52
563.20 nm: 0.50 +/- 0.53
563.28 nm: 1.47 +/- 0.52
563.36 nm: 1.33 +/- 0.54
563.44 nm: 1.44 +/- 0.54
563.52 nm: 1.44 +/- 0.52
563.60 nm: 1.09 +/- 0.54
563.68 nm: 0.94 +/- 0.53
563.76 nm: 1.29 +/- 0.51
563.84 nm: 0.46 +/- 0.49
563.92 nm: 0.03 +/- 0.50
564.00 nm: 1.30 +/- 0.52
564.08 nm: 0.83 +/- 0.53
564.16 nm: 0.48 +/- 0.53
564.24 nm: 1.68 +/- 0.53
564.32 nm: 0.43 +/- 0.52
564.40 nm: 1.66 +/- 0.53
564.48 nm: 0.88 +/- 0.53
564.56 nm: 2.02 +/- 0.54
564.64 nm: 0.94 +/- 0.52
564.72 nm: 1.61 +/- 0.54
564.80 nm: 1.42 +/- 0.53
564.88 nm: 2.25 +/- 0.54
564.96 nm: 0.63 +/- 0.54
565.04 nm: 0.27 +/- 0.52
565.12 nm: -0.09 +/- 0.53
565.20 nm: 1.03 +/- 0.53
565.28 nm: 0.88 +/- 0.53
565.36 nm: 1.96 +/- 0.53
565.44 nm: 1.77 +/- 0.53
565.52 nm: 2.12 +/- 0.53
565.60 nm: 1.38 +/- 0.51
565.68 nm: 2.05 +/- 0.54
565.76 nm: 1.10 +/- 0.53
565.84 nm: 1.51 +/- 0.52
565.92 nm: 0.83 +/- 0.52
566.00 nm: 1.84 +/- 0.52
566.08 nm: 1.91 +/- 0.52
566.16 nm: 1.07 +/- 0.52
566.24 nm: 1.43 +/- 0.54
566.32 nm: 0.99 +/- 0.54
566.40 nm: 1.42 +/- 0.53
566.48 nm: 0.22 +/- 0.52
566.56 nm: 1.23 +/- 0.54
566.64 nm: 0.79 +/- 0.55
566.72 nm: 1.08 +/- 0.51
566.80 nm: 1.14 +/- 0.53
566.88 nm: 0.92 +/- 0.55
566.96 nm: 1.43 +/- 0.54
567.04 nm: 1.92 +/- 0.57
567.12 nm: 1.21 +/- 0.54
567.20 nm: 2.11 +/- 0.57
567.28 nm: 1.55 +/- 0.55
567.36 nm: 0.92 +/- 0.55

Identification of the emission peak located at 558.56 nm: [O III] 5007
